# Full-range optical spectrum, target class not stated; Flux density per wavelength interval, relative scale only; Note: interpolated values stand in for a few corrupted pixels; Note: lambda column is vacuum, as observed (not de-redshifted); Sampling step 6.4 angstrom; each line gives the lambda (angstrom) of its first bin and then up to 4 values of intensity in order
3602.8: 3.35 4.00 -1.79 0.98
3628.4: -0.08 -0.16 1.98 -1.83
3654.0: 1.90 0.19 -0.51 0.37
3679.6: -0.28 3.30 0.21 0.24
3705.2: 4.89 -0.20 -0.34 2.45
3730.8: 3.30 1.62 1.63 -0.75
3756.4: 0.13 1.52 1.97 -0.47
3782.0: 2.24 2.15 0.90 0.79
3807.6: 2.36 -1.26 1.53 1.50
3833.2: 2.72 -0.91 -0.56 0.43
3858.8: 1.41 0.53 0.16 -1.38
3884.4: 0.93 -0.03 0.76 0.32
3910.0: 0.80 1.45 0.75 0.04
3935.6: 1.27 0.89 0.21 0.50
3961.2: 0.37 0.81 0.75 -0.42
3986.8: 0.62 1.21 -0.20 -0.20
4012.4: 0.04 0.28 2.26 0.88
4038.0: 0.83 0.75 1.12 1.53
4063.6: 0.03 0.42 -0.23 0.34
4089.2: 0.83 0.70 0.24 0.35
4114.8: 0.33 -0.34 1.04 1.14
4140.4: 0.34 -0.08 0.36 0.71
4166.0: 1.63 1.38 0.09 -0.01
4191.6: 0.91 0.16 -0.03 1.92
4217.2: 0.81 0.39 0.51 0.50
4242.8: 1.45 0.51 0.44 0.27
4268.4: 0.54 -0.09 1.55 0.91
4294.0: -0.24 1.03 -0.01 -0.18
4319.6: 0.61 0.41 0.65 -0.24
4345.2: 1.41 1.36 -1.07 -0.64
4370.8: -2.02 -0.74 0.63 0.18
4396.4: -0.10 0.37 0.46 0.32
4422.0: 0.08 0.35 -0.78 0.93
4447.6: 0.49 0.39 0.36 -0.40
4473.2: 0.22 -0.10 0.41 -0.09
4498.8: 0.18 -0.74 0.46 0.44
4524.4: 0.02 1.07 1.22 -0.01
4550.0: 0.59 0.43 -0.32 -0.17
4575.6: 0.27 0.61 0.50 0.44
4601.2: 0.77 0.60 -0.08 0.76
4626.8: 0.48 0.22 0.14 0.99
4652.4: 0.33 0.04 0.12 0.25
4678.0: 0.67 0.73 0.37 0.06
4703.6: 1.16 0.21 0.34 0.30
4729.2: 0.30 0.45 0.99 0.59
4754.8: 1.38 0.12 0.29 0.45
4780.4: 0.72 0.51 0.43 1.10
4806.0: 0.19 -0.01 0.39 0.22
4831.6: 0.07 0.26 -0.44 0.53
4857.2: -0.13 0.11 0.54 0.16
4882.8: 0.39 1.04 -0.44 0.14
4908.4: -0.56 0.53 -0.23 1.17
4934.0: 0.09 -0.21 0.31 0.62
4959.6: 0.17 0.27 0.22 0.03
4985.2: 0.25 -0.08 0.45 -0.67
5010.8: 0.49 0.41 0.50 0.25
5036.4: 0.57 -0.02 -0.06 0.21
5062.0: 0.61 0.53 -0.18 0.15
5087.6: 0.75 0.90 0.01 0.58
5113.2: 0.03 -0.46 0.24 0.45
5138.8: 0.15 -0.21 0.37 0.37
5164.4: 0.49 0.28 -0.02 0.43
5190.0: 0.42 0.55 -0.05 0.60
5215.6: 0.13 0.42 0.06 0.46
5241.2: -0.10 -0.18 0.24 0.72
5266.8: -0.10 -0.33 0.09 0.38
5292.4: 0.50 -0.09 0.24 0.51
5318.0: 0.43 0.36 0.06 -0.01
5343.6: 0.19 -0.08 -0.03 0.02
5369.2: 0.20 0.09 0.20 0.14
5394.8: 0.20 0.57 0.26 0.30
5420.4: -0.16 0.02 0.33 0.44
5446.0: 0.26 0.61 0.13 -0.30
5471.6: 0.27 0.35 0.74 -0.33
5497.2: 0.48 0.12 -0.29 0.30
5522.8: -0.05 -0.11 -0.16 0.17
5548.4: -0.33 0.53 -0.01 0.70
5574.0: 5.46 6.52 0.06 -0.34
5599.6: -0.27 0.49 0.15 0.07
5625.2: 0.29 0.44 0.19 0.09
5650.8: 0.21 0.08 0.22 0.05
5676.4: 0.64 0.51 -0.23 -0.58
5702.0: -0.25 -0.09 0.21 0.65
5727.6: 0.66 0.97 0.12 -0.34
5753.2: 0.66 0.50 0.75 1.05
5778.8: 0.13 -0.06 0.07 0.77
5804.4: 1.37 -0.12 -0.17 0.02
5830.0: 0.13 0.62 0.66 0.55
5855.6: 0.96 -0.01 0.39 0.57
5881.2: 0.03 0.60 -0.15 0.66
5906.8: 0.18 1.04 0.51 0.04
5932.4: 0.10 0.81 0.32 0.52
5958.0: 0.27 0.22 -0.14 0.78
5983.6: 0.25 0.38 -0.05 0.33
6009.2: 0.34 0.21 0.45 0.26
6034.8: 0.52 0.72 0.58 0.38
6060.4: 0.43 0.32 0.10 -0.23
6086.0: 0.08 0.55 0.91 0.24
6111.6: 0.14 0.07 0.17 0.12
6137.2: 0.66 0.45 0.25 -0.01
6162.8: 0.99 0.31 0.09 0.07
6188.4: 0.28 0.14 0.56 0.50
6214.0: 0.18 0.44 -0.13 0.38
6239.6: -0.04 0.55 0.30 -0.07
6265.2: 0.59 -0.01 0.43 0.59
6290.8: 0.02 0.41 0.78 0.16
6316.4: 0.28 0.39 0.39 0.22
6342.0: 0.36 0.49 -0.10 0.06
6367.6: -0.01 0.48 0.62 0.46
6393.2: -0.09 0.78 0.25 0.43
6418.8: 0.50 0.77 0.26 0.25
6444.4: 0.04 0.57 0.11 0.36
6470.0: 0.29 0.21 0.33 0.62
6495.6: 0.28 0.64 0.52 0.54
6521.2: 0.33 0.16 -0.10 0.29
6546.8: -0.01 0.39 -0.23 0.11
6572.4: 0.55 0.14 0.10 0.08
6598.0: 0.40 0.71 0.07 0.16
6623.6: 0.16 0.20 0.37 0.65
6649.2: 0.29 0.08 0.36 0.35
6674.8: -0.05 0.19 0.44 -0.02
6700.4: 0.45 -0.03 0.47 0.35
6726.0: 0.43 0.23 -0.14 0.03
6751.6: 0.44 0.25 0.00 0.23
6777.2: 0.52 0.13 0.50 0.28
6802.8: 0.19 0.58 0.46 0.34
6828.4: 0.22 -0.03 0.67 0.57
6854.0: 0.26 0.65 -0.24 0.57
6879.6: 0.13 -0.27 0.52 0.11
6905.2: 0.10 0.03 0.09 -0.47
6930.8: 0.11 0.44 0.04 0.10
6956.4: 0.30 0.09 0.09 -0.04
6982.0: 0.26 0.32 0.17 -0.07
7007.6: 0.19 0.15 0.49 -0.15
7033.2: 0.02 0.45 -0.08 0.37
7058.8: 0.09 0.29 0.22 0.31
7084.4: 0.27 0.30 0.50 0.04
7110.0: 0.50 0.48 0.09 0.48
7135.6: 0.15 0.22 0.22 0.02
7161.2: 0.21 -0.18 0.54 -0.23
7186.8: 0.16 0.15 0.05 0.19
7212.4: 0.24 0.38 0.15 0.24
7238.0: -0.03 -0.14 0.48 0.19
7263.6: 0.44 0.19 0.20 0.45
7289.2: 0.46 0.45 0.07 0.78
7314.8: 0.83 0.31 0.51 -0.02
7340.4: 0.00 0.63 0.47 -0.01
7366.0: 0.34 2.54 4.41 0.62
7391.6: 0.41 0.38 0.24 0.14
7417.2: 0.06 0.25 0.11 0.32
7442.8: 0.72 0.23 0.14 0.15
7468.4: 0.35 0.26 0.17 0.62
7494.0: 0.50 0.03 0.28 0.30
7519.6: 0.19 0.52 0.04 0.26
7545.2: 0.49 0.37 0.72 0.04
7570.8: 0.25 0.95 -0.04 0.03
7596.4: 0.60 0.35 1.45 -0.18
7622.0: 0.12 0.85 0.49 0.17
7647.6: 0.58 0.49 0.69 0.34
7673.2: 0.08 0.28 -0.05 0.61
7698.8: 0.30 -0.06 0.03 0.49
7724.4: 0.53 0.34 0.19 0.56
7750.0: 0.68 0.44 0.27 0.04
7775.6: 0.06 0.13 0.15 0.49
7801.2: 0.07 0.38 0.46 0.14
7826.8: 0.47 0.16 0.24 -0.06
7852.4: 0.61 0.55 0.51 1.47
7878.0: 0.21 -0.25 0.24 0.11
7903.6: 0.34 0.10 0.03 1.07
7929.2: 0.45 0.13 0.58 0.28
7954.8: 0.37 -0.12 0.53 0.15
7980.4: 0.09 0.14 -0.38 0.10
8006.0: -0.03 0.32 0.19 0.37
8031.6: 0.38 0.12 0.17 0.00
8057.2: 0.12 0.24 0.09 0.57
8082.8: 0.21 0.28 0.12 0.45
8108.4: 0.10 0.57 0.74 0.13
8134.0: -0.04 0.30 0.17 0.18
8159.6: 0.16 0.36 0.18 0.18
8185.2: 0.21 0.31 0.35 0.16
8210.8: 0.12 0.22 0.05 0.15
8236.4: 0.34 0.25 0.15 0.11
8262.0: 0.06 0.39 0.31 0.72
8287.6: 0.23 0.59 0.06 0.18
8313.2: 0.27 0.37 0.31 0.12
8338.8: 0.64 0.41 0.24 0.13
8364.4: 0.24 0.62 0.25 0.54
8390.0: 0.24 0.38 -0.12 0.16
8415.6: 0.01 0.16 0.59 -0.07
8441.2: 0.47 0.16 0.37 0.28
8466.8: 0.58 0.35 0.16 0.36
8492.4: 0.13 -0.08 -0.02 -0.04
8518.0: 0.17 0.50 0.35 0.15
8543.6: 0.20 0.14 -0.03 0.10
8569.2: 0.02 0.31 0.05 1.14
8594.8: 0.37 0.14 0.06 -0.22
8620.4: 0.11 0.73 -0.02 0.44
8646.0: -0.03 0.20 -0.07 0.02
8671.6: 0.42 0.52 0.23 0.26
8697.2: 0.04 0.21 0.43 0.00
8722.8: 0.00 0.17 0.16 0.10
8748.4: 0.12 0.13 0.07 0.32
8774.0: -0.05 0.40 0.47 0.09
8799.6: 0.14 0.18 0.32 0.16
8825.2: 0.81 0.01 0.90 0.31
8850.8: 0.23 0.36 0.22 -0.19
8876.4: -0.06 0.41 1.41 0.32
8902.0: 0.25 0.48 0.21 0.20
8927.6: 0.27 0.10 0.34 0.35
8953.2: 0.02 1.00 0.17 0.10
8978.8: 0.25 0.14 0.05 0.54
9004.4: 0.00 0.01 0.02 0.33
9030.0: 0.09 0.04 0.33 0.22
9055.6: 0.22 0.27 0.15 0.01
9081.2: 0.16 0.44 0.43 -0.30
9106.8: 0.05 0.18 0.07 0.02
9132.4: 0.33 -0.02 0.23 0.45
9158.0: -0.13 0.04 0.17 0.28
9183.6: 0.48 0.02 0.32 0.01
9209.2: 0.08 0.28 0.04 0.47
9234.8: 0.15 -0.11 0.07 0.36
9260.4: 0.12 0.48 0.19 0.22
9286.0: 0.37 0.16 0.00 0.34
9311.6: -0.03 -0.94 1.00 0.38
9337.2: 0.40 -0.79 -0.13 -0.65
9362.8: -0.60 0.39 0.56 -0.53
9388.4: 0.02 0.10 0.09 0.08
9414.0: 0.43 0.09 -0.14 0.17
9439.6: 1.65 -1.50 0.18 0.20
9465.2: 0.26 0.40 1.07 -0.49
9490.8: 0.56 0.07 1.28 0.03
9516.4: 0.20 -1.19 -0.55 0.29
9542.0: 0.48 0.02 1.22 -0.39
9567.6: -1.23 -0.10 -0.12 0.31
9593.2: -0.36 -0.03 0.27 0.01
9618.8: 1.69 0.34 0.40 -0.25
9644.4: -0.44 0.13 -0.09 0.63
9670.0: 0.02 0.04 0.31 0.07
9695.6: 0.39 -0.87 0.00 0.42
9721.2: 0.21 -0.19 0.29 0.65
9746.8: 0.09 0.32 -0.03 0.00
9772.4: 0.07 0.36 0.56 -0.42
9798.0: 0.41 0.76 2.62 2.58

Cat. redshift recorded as 0.98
